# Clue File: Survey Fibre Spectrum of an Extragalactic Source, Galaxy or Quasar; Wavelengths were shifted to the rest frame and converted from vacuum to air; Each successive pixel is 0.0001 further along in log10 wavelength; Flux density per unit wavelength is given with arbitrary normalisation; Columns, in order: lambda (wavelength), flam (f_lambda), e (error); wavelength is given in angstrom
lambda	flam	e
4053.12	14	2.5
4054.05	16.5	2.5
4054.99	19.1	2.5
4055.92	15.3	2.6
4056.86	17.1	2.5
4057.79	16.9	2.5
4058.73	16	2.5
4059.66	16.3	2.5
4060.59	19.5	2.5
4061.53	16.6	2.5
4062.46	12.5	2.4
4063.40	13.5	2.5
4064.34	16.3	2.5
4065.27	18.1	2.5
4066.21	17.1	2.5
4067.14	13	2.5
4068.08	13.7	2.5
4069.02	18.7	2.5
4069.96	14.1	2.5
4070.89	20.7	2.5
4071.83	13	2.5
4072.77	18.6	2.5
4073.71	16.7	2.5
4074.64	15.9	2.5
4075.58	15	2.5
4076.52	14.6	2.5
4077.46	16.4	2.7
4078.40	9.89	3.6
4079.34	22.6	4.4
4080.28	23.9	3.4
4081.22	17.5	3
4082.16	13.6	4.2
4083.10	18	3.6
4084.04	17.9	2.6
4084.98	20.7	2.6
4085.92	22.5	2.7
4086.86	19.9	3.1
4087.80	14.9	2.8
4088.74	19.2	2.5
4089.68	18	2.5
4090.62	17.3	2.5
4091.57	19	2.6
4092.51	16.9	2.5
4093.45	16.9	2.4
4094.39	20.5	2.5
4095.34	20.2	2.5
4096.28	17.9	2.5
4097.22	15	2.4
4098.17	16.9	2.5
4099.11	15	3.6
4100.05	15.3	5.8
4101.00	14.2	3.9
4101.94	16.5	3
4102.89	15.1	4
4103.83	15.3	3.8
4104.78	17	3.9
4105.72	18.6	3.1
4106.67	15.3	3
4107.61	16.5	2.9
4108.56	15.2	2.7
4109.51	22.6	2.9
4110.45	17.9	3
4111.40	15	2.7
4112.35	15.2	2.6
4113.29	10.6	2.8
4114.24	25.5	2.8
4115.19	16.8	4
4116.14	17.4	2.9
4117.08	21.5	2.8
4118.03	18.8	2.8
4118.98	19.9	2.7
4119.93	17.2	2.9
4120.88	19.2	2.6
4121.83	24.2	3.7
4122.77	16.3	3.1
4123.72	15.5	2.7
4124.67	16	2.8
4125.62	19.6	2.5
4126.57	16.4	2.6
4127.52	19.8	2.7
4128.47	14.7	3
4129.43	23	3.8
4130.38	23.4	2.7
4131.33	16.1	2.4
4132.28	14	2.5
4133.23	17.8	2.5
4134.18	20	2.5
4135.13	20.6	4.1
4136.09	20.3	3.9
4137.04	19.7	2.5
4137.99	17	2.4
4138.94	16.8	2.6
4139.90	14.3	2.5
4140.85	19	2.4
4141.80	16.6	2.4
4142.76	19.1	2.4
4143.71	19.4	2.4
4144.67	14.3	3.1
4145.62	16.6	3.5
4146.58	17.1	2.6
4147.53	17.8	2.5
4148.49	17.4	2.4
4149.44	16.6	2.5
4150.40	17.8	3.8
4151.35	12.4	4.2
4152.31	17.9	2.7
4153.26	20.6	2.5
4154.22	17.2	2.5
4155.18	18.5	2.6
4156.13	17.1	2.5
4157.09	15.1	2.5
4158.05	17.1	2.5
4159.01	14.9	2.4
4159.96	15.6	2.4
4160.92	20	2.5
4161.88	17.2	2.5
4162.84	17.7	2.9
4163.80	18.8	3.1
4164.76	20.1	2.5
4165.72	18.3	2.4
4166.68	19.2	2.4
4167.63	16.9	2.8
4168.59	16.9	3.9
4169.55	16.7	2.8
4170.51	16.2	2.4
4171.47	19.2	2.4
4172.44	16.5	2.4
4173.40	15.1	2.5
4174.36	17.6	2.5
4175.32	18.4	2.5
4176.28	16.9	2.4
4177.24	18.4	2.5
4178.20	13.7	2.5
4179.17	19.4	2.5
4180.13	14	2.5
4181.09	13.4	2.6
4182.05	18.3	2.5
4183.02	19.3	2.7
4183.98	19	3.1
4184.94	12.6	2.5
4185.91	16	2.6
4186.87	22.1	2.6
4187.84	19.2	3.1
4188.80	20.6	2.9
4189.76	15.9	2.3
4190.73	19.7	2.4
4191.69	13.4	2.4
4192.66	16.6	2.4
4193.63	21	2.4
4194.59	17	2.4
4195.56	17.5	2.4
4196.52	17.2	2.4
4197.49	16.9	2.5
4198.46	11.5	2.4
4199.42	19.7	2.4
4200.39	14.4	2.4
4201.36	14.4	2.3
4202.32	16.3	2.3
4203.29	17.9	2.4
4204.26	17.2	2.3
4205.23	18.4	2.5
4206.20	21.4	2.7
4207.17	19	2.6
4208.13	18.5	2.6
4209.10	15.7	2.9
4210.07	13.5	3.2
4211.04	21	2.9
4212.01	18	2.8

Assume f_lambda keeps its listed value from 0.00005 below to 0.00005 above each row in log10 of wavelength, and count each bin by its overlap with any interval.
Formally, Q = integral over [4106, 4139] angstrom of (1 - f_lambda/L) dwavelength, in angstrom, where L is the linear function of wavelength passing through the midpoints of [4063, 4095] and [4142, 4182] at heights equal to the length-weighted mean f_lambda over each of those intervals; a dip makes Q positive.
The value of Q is -1.9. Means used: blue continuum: 17.2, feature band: 18.2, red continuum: 17.2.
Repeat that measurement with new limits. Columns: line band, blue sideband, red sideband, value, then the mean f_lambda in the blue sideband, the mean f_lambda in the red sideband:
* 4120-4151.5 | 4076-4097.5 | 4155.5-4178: -0.5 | 18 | 17.4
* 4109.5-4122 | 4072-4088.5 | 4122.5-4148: -0.5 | 17.5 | 17.8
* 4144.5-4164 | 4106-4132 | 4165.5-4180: 0.5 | 18.1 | 17.2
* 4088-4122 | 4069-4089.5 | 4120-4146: 0.5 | 17.5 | 18.1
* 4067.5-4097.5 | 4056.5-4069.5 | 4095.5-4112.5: -2.3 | 16.1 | 16.5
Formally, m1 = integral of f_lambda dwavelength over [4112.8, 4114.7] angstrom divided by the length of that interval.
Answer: 18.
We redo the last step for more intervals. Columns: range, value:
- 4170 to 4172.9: 17.2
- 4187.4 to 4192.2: 17.8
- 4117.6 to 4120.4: 18.6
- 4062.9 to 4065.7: 15.9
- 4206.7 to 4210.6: 16.7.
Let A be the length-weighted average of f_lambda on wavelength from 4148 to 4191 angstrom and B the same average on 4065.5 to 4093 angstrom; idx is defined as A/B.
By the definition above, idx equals 1.01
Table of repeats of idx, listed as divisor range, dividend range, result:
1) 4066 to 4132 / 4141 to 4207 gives 0.99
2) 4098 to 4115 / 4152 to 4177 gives 1.06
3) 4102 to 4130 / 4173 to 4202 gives 0.95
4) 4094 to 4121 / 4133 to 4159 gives 1.01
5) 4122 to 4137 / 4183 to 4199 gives 0.94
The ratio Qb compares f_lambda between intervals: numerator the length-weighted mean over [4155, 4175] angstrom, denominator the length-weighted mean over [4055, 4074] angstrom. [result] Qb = 1.1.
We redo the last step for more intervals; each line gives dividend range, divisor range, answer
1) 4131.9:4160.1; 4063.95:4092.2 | 1.01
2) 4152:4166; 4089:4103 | 1.04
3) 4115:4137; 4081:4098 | 1.03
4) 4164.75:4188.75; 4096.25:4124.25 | 1.01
